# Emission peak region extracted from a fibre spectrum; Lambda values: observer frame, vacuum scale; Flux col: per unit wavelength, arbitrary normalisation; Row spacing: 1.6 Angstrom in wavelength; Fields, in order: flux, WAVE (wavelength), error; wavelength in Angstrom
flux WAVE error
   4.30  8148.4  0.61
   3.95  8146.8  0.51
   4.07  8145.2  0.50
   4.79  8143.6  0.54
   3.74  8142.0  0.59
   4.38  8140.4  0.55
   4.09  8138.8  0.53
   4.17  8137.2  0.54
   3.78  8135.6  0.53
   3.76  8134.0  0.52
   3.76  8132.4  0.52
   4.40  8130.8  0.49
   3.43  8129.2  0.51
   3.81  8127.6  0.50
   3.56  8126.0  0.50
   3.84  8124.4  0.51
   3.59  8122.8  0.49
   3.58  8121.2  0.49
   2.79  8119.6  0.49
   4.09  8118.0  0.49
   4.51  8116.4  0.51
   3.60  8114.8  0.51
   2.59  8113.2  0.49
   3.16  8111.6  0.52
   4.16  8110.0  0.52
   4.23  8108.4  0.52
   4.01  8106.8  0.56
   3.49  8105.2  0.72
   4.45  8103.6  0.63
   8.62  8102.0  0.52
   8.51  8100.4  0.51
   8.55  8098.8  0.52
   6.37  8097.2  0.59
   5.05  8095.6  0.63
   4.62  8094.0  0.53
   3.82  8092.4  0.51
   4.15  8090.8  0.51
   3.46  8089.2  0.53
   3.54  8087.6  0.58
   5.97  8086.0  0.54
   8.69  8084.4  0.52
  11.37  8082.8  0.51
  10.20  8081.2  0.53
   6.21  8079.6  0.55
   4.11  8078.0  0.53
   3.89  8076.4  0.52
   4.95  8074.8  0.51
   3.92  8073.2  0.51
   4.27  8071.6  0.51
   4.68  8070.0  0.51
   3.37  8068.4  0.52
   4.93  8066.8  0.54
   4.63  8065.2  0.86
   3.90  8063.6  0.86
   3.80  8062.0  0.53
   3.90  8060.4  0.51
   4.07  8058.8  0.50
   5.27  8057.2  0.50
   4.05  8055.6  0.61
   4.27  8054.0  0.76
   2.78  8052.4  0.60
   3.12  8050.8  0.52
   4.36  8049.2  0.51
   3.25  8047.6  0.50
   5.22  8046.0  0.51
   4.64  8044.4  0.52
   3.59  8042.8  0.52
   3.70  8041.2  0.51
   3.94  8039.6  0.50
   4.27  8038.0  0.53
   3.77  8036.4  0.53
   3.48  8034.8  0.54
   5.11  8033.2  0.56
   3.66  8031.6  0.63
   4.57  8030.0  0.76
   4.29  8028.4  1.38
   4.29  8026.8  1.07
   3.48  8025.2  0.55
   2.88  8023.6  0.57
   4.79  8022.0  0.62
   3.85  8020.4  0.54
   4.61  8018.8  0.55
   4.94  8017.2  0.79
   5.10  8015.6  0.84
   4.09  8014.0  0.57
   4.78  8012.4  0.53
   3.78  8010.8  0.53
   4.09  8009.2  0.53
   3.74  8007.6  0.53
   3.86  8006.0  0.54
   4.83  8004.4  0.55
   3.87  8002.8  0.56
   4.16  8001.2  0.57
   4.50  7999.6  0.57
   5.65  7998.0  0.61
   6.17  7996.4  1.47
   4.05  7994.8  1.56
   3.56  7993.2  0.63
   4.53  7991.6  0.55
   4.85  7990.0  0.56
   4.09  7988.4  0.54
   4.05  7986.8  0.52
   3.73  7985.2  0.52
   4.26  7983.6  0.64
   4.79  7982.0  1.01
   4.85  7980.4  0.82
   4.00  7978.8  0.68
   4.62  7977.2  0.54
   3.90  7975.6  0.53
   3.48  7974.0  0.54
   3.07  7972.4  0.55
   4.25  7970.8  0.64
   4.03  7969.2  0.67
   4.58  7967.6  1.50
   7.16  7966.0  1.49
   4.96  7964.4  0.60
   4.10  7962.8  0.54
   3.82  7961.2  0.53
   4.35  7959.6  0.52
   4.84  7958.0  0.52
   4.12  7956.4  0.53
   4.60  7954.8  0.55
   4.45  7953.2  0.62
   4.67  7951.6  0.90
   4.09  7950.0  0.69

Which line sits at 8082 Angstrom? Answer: [S II]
